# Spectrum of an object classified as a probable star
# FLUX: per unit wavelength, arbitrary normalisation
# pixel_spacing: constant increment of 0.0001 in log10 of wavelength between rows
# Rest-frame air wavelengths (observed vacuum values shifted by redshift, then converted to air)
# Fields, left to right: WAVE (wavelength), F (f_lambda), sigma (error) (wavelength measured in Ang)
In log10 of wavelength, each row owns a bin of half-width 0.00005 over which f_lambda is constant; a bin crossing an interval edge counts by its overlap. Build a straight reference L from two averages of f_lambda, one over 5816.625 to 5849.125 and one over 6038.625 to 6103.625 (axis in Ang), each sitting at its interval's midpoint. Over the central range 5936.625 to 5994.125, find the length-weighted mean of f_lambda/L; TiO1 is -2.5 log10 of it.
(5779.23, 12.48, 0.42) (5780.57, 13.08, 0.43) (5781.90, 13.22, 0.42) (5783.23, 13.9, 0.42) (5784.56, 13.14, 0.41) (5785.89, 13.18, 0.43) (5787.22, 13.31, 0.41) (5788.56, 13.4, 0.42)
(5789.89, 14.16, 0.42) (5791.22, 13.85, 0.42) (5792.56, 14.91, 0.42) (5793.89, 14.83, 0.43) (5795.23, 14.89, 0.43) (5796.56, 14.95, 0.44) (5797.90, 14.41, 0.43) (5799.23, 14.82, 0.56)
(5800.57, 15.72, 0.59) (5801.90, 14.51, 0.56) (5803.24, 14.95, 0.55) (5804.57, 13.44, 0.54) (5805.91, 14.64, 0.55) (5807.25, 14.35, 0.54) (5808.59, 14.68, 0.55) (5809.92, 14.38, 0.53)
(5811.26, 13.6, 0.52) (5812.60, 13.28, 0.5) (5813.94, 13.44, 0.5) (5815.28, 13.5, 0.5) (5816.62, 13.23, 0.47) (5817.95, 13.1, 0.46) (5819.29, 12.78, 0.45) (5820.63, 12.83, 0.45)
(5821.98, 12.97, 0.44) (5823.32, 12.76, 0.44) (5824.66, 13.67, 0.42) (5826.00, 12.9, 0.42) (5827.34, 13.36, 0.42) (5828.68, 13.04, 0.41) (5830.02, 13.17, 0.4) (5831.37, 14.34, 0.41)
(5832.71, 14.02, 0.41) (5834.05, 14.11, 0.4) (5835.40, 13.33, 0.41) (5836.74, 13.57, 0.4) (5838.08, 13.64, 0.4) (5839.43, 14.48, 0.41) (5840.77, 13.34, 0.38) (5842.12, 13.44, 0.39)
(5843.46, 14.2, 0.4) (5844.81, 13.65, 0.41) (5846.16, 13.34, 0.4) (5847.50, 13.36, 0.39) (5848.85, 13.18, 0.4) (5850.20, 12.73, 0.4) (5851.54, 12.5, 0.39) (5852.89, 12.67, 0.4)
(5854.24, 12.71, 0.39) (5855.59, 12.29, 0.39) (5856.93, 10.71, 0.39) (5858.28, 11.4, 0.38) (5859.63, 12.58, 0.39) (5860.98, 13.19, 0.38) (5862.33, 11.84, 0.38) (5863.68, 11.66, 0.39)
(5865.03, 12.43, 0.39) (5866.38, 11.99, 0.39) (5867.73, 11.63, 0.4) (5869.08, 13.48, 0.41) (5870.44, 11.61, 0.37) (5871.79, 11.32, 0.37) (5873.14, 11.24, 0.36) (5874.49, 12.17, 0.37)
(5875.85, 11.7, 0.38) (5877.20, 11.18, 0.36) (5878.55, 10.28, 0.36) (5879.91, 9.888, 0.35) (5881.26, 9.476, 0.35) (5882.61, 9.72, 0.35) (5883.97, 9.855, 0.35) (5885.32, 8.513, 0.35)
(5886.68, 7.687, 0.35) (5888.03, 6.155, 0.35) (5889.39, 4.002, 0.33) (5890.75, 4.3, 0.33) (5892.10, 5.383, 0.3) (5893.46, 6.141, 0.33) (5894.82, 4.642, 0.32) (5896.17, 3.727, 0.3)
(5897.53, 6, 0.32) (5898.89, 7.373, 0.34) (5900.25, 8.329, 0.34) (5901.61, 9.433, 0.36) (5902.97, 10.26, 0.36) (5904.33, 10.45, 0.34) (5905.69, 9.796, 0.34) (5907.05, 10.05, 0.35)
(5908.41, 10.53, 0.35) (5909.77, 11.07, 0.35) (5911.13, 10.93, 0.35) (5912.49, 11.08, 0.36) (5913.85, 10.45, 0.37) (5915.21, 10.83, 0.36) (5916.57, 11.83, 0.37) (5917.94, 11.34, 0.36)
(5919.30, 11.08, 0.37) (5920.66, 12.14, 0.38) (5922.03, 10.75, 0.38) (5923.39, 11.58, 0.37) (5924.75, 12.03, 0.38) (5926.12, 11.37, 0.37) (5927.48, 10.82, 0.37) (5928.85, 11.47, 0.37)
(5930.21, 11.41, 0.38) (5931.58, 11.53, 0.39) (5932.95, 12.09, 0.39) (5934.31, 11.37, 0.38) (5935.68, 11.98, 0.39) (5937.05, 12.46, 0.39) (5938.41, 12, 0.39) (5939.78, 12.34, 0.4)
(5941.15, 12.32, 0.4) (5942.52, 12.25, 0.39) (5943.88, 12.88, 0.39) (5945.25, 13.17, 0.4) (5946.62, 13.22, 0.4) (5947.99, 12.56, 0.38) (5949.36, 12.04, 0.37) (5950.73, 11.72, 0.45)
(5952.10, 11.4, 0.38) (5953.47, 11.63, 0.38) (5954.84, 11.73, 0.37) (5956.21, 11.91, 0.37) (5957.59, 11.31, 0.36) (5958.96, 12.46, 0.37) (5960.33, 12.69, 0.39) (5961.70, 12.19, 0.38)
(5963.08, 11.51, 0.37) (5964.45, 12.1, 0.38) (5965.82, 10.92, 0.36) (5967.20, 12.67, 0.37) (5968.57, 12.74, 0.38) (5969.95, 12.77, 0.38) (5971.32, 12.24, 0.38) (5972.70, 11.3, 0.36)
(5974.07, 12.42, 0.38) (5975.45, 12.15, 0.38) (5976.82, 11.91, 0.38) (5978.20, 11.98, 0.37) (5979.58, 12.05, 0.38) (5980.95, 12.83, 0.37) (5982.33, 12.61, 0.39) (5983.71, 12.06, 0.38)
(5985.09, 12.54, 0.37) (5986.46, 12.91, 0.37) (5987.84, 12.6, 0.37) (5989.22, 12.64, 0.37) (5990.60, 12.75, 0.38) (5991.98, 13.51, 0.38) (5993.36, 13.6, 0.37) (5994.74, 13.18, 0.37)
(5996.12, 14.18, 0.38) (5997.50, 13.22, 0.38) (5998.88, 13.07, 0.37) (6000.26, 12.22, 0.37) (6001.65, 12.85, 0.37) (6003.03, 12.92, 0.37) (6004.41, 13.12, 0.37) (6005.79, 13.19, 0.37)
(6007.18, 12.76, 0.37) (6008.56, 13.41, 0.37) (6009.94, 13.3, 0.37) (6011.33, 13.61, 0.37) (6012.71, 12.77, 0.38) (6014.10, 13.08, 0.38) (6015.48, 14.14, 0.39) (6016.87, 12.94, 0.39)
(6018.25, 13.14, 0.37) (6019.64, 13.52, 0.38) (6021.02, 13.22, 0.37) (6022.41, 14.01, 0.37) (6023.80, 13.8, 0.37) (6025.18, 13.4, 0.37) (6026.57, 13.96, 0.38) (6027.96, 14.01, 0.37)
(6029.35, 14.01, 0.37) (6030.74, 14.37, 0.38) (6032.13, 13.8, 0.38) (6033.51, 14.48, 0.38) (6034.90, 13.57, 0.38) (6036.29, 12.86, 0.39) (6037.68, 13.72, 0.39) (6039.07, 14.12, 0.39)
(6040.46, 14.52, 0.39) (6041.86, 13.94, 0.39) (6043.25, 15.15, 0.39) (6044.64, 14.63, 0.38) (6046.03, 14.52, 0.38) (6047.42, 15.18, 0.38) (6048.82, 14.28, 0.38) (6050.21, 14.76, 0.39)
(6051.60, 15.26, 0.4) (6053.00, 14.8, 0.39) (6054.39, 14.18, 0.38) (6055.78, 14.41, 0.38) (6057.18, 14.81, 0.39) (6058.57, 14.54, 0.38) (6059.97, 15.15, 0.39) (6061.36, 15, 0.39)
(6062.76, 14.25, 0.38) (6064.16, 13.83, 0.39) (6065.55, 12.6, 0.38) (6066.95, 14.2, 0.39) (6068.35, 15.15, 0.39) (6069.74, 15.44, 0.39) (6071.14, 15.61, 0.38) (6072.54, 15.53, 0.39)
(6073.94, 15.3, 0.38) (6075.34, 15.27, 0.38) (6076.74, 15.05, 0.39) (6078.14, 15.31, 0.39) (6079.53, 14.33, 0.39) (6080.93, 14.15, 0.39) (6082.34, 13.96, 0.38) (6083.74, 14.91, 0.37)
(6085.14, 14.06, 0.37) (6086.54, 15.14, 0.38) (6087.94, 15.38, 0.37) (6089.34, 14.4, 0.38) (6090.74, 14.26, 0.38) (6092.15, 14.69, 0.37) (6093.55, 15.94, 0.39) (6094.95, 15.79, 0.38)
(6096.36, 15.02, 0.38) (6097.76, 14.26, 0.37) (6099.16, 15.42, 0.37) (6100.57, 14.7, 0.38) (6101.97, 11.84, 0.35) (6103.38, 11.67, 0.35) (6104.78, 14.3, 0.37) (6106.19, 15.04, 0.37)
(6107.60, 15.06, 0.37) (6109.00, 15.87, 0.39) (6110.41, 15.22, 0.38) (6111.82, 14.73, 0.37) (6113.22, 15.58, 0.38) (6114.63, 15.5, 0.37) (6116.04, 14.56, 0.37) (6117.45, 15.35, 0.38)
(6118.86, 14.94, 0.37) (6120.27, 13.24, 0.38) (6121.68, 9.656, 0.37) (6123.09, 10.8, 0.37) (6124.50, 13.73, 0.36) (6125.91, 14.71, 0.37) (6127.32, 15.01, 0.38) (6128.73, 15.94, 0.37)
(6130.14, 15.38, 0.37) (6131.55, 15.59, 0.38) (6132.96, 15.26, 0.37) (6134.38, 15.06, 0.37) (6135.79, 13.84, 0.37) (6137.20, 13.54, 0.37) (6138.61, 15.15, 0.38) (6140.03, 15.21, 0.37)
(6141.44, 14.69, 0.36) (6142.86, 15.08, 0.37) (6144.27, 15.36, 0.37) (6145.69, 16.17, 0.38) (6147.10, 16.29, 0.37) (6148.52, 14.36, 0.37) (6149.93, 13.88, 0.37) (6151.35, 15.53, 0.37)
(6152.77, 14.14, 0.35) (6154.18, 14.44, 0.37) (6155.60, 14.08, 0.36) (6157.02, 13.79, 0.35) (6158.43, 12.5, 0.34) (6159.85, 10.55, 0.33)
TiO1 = 0.15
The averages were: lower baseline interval 13.4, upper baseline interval 14.6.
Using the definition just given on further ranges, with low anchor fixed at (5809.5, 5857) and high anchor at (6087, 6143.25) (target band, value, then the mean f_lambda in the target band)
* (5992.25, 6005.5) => 0.07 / 13.2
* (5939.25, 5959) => 0.14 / 12.2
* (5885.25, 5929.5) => 0.43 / 9.15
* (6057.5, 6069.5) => -0.01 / 14.4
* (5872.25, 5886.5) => 0.29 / 10.3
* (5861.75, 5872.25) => 0.12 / 12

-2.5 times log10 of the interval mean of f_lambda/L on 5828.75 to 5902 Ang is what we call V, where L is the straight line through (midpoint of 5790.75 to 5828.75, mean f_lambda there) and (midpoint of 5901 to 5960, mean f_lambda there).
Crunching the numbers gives 0.18 mag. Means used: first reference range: 13.9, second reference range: 11.5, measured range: 10.9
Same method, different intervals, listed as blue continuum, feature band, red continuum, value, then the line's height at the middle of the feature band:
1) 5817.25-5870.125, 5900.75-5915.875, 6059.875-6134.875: 0.27 mag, 13.4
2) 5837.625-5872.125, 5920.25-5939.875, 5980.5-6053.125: 0.13 mag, 13.1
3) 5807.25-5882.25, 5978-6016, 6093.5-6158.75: 0.06 mag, 13.7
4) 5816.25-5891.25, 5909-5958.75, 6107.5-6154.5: 0.09 mag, 12.7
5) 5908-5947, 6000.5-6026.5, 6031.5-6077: 0.03 mag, 13.6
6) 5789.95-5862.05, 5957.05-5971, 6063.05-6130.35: 0.16 mag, 14.1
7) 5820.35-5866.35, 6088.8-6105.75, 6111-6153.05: 0.00 mag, 14.4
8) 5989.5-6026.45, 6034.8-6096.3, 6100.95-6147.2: -0.06 mag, 13.9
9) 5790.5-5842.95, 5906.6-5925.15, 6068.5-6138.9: 0.26 mag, 14.1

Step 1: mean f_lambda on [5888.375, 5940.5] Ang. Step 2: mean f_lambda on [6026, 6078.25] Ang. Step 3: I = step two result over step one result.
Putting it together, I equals 1.5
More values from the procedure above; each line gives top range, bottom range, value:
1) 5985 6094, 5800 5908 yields 1.21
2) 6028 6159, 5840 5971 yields 1.31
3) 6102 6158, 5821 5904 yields 1.31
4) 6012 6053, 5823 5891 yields 1.18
